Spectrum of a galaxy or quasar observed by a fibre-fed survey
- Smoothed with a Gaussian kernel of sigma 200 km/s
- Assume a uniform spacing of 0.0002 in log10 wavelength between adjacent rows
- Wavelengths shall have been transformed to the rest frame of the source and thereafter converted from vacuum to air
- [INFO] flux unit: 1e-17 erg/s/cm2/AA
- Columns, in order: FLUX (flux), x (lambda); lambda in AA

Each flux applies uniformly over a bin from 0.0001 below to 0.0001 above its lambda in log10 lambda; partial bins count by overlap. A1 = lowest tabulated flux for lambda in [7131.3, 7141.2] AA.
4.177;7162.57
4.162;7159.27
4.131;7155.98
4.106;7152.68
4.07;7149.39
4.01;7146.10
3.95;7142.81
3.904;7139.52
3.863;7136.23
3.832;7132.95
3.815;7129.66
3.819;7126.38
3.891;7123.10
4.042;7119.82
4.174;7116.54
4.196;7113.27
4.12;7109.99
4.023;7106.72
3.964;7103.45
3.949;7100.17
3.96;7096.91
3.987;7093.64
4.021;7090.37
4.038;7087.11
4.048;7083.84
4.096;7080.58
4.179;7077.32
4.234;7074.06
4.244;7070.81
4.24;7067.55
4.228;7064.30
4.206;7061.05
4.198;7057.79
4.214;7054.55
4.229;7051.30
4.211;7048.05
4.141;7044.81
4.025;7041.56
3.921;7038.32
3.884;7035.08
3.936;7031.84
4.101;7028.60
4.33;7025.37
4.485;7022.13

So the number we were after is 3.832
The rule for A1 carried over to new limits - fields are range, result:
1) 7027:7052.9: 3.884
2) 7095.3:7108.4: 3.949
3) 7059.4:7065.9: 4.206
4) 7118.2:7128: 3.819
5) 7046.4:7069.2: 4.198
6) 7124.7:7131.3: 3.815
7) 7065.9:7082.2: 4.096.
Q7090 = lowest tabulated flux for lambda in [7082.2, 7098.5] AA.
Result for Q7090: 3.96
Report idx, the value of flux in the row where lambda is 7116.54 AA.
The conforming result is 4.174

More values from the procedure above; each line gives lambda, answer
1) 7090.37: 4.021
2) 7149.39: 4.07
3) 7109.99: 4.12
